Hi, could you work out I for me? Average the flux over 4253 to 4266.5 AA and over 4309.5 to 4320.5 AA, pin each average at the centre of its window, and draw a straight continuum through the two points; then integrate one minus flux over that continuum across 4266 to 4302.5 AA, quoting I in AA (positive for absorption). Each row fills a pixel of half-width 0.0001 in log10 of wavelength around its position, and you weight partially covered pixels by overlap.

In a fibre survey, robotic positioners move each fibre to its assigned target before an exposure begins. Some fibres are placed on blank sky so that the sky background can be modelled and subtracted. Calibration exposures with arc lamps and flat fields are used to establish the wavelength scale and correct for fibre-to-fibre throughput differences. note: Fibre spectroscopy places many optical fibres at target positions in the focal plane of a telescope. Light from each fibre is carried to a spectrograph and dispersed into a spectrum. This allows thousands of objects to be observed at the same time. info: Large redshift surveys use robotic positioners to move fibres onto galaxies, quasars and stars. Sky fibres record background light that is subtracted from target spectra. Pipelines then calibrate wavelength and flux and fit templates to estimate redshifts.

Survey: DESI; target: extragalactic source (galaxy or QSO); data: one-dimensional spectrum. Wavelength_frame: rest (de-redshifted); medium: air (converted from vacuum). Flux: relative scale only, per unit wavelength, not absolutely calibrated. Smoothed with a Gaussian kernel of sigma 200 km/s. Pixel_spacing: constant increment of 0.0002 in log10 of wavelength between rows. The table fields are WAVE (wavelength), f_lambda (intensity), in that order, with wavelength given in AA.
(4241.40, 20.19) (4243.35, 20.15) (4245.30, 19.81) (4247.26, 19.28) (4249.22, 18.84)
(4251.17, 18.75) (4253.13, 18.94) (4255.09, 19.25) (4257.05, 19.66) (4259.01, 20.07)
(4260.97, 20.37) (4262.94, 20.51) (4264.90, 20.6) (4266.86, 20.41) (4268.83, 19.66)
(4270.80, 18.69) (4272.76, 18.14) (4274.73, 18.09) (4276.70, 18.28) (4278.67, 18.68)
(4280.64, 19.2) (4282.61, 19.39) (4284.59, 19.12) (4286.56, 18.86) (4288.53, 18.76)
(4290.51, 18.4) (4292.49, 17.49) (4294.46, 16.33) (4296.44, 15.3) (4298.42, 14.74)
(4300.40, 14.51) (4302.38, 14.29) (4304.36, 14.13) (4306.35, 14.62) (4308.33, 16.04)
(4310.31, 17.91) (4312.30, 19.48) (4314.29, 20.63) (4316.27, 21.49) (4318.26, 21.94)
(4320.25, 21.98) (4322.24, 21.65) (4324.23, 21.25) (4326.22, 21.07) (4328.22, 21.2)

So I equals 4.2 AA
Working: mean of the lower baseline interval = 20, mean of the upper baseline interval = 20.5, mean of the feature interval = 17.9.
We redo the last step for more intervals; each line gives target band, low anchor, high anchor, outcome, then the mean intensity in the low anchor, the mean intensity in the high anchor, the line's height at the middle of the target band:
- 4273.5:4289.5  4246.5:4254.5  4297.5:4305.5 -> -2.58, 19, 14.4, 16.2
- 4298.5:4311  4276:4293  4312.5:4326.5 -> 3.15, 18.7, 21.3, 20.2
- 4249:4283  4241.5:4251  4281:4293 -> -0.30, 19.5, 18.7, 19.1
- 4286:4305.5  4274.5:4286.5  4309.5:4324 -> 3.39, 18.8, 20.8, 19.7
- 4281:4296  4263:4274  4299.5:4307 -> -1.52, 19.6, 14.4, 16.6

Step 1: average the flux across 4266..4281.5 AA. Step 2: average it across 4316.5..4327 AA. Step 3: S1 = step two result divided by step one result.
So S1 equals 1.14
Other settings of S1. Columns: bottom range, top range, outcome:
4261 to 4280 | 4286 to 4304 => 0.85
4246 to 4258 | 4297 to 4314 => 0.83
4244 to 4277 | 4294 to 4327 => 0.93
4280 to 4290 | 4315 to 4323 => 1.14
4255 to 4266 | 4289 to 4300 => 0.82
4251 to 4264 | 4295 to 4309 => 0.75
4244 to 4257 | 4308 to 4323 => 1.06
